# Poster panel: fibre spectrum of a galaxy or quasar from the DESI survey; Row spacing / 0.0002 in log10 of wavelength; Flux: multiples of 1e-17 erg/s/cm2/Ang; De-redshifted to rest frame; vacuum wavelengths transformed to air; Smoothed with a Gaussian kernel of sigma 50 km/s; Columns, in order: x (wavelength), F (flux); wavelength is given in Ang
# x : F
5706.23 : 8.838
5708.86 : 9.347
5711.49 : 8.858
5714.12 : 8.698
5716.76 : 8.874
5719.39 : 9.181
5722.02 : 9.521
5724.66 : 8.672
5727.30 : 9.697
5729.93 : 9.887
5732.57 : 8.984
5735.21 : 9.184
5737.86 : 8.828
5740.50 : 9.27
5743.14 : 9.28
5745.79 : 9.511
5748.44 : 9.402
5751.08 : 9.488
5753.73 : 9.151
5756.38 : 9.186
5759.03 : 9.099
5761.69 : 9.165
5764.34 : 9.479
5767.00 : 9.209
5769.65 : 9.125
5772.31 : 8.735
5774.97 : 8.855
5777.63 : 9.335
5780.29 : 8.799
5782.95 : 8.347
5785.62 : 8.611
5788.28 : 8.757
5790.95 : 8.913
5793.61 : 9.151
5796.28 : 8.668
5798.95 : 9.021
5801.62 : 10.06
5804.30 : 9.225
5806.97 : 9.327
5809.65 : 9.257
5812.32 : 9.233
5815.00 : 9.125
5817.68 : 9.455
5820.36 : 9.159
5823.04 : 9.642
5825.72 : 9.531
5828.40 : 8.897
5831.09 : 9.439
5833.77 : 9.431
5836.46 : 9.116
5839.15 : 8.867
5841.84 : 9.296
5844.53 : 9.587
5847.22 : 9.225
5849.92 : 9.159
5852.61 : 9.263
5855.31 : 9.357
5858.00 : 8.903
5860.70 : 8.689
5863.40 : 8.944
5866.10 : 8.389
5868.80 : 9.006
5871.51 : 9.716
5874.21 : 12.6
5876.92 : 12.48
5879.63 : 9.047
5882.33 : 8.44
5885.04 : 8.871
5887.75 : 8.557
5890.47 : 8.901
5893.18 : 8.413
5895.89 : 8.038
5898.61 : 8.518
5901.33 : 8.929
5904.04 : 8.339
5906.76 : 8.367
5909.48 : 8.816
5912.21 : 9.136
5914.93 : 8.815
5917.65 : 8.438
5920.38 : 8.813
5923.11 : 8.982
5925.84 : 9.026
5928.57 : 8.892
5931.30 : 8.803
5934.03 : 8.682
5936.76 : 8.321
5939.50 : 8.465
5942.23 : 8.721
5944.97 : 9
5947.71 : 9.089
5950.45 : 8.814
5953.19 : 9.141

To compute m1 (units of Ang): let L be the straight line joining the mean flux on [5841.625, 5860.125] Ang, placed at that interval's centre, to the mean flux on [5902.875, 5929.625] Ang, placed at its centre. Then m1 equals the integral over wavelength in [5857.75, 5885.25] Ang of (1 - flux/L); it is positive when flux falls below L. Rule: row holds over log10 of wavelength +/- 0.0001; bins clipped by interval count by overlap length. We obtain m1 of -1.6 Ang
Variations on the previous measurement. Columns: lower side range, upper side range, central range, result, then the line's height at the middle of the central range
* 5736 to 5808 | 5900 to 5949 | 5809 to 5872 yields -1.66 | 8.95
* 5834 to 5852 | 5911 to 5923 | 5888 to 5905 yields 0.76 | 8.93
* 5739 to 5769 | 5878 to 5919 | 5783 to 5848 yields -1.21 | 9.03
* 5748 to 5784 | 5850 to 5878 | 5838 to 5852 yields 0.49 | 9.57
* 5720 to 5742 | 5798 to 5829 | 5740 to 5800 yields 1.49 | 9.3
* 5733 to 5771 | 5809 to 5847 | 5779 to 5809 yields 0.87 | 9.26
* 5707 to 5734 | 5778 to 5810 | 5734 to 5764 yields -0.45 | 9.11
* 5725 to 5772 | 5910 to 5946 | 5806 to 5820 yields -0.28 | 9.09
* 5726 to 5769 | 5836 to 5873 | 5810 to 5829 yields -0.26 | 9.18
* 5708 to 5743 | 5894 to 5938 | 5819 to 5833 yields -0.68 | 8.91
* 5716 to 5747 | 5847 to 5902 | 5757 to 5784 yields 0.62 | 9.24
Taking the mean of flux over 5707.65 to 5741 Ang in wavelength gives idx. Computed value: 9.15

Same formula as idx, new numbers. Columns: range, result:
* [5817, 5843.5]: 9.28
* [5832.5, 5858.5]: 9.23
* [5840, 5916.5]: 9.13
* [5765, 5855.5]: 9.15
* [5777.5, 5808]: 9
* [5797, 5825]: 9.34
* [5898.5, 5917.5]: 8.7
